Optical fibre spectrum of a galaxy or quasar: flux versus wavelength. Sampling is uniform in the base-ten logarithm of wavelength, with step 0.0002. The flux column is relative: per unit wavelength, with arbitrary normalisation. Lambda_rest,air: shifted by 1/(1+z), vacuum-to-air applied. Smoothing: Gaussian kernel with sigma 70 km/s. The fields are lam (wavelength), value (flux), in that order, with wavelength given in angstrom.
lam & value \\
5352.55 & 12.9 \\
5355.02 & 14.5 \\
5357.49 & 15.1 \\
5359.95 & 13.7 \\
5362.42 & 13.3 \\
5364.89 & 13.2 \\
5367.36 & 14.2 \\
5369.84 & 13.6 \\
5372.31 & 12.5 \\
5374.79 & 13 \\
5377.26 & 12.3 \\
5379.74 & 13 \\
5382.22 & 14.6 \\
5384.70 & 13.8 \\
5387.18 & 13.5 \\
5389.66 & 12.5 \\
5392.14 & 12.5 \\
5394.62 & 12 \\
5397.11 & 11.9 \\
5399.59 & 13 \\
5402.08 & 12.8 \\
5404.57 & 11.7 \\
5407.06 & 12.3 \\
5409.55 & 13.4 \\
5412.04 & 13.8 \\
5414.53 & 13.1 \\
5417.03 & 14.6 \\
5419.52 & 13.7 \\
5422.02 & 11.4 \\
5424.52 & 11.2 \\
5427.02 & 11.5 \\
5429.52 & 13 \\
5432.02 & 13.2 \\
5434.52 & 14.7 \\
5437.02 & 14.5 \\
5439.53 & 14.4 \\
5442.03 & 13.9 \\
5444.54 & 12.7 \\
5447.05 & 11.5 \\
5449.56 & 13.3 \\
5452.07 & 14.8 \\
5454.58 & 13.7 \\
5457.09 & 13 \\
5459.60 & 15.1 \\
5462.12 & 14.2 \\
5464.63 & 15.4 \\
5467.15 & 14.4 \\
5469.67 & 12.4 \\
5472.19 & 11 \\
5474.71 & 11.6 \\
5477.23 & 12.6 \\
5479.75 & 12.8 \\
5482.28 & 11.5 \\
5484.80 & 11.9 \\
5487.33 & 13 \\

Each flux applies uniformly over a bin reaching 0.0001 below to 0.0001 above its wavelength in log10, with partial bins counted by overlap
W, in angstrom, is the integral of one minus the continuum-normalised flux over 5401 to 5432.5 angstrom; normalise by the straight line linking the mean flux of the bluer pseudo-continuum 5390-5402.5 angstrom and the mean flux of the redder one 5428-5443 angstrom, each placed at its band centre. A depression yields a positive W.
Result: 1.1 angstrom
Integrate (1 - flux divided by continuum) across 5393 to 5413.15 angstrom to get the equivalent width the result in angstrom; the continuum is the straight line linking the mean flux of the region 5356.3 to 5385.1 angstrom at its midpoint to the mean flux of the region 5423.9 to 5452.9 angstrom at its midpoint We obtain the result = 1.2 angstrom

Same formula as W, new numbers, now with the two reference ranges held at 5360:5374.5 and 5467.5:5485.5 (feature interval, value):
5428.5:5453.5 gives -2.2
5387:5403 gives 0.6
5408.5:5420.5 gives -0.9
